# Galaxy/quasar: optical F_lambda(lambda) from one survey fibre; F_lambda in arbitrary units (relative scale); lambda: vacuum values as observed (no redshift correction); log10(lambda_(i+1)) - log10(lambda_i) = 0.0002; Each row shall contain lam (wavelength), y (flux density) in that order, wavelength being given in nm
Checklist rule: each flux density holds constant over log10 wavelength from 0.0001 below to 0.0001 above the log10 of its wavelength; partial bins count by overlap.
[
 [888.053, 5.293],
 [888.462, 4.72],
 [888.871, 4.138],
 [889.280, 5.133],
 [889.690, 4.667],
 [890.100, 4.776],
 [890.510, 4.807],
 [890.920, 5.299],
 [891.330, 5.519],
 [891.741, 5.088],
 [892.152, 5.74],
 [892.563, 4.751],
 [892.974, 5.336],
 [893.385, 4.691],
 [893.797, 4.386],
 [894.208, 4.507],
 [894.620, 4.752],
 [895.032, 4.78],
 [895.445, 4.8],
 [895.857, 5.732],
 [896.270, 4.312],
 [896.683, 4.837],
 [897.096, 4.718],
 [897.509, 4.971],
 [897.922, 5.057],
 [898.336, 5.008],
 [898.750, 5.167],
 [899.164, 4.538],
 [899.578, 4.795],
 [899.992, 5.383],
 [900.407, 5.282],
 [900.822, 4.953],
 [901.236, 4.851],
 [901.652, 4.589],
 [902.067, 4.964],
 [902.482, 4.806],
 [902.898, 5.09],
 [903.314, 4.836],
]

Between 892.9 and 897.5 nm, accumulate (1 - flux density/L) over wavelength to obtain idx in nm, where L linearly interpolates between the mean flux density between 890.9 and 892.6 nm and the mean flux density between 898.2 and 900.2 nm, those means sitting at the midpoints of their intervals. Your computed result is 0.33 nm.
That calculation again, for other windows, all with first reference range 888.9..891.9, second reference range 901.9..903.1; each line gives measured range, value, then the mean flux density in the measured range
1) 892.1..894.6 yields 0.07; 4.84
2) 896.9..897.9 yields 0.02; 4.89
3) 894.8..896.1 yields -0.03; 5.07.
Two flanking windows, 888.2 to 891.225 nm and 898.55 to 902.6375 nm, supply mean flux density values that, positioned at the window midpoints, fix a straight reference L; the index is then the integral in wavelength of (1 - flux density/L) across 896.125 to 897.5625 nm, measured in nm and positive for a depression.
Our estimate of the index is 0.06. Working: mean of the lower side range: 4.83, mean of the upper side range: 4.93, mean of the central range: 4.7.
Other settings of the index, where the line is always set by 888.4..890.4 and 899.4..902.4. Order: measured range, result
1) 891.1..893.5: -0.23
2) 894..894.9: 0.03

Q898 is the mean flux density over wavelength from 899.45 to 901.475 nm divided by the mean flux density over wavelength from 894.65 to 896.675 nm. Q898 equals 1.0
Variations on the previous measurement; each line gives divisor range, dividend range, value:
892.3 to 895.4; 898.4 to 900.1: 1.04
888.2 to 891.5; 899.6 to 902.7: 1.02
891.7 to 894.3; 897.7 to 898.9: 1.03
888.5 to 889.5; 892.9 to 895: 1.01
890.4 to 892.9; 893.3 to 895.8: 0.90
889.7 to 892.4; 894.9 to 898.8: 0.96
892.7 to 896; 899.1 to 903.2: 1.02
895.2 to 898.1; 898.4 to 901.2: 1.02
